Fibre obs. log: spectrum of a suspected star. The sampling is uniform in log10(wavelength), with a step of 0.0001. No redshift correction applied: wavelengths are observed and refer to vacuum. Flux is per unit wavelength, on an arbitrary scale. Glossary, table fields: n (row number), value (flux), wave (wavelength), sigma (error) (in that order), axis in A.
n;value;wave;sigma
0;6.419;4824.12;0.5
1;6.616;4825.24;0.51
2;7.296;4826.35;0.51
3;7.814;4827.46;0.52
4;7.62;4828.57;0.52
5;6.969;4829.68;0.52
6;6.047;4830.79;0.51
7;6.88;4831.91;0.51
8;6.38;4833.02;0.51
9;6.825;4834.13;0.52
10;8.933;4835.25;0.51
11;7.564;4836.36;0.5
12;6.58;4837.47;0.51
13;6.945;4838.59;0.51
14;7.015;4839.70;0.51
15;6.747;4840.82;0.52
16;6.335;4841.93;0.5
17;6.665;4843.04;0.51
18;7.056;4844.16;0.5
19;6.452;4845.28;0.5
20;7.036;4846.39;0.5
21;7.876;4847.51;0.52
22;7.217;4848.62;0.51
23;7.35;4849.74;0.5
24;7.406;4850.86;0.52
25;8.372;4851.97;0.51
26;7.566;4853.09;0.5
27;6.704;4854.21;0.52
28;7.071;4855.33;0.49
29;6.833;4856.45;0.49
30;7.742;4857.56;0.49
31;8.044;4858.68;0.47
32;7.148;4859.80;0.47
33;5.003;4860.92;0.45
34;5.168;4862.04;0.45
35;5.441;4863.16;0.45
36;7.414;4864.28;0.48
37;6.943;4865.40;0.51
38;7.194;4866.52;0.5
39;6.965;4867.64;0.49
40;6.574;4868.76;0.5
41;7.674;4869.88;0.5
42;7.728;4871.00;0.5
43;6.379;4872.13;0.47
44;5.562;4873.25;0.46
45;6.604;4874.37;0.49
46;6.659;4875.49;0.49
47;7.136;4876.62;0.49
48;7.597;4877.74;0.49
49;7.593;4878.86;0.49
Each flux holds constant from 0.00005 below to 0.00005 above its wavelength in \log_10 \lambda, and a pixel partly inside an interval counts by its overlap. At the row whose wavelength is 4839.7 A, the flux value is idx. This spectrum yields 7.015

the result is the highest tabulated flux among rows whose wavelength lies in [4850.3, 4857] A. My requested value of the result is 8.372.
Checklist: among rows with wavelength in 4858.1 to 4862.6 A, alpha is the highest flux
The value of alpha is 8.044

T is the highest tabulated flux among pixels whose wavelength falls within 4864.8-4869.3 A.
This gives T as 7.194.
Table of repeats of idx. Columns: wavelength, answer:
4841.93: 6.335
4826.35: 7.296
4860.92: 5.003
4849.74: 7.35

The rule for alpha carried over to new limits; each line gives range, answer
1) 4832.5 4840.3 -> 8.933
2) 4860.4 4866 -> 7.414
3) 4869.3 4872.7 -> 7.728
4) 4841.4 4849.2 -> 7.876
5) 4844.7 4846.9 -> 7.036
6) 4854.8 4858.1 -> 7.742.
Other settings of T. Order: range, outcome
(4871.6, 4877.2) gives 7.136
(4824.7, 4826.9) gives 7.296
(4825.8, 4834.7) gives 7.814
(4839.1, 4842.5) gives 7.015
